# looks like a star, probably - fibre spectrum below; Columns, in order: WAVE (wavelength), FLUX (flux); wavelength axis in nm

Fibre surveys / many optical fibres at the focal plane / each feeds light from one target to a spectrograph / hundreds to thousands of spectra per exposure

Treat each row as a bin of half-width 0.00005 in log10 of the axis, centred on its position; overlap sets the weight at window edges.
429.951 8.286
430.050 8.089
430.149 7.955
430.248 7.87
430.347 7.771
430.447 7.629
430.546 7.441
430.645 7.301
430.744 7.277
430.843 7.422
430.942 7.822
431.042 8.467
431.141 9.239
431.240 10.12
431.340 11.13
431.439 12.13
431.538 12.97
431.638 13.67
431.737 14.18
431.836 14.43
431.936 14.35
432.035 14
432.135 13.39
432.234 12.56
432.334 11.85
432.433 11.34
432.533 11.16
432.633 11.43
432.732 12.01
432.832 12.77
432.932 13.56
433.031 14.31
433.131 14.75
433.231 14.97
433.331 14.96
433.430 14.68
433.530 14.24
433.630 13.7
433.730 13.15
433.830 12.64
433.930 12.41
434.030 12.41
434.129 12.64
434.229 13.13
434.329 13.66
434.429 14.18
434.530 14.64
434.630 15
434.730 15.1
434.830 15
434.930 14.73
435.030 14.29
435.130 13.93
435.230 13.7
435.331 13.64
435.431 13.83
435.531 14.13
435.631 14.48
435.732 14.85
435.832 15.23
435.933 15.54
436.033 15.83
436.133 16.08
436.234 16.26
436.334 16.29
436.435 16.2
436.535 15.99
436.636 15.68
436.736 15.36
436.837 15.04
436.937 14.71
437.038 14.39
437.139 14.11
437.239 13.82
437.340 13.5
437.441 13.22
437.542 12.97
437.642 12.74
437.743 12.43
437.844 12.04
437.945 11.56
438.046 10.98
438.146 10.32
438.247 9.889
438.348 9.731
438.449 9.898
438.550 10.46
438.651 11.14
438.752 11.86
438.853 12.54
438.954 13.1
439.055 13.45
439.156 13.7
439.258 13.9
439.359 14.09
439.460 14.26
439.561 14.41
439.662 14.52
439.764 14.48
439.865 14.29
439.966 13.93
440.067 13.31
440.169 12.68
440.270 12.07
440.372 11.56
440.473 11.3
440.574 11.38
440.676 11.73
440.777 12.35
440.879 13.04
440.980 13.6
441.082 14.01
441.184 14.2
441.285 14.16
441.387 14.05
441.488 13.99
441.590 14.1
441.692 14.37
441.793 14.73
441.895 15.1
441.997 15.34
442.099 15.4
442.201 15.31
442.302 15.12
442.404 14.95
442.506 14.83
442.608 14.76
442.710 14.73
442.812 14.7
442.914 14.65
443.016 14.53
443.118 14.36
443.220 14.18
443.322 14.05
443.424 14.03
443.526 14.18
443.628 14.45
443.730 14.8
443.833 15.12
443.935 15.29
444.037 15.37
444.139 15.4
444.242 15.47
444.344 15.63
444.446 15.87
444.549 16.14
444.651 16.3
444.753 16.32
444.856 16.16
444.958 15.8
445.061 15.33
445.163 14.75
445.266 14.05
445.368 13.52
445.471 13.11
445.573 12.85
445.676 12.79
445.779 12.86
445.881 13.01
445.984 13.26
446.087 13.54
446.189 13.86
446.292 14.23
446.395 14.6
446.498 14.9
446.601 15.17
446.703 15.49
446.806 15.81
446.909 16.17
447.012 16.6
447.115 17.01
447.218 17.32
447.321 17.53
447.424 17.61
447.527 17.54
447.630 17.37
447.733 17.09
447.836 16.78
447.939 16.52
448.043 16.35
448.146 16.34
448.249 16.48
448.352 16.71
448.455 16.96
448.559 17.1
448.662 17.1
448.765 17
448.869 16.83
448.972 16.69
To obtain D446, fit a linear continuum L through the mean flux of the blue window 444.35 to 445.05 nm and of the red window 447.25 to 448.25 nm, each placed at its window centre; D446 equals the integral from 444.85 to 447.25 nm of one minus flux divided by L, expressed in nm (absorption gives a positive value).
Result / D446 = 0.267 nm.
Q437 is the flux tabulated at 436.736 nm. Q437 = 15.36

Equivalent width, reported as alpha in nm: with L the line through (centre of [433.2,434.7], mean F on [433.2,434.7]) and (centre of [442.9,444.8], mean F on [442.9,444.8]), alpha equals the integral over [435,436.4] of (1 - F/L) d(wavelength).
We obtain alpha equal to -0.09 nm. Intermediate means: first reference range 13.8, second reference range 15.1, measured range 14.9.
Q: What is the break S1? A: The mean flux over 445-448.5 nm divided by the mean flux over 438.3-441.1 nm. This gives 1.2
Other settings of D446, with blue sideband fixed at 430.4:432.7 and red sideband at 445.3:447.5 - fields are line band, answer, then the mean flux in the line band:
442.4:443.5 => -0.04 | 14.5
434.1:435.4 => -0.26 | 14.1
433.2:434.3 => -0.19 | 13.5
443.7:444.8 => -0.10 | 15.6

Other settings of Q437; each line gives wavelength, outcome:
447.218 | 17.32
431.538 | 12.97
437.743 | 12.43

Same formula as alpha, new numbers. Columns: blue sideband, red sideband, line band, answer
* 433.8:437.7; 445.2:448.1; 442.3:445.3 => -0.004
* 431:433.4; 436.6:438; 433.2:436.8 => -0.351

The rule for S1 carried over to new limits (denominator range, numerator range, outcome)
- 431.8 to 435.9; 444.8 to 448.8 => 1.14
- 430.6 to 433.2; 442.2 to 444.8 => 1.28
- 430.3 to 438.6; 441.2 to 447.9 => 1.17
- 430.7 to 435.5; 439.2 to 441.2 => 1.03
